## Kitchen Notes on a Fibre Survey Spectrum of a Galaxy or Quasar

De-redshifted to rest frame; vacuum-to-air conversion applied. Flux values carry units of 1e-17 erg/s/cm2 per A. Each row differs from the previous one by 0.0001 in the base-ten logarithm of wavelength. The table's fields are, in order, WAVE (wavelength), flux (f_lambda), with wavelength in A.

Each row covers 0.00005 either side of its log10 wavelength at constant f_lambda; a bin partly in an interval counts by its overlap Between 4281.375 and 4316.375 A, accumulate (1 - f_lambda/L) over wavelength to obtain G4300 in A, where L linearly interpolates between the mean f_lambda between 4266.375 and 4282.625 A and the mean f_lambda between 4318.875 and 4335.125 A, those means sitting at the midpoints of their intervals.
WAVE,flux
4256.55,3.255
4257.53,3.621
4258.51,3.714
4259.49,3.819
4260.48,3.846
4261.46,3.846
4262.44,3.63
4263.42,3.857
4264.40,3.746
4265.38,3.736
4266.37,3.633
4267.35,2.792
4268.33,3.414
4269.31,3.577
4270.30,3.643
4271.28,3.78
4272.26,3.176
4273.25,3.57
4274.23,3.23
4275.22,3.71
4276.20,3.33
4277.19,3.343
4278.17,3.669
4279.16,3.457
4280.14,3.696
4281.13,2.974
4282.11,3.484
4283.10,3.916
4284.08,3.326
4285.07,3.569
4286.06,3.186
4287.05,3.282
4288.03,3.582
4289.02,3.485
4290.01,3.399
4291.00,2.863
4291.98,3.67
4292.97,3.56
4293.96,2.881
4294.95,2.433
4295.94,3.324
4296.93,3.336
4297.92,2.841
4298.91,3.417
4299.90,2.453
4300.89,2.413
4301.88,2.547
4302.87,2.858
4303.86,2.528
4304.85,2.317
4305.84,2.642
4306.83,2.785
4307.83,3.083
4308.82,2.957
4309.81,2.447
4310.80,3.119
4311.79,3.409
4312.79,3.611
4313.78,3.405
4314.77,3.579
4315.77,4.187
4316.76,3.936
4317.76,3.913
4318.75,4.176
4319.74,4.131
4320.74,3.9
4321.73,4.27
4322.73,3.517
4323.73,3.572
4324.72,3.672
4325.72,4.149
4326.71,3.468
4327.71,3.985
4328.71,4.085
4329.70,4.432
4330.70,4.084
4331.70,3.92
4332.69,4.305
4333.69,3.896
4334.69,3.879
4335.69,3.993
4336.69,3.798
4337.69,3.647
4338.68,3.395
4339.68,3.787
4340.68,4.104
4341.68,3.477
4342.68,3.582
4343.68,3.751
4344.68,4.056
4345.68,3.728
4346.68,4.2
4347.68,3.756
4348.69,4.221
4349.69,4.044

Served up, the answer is 5.1 A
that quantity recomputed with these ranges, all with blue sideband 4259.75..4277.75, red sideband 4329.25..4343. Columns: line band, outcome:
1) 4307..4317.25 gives 1.1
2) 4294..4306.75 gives 3.2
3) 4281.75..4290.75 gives 0.5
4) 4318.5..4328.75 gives -0.2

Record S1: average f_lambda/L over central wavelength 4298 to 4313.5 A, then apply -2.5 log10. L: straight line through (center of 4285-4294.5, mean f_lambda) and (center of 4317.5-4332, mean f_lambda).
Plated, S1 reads 0.26 mag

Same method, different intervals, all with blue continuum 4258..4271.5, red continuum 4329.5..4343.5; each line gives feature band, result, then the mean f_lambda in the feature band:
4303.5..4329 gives 0.09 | 3.49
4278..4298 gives 0.12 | 3.33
